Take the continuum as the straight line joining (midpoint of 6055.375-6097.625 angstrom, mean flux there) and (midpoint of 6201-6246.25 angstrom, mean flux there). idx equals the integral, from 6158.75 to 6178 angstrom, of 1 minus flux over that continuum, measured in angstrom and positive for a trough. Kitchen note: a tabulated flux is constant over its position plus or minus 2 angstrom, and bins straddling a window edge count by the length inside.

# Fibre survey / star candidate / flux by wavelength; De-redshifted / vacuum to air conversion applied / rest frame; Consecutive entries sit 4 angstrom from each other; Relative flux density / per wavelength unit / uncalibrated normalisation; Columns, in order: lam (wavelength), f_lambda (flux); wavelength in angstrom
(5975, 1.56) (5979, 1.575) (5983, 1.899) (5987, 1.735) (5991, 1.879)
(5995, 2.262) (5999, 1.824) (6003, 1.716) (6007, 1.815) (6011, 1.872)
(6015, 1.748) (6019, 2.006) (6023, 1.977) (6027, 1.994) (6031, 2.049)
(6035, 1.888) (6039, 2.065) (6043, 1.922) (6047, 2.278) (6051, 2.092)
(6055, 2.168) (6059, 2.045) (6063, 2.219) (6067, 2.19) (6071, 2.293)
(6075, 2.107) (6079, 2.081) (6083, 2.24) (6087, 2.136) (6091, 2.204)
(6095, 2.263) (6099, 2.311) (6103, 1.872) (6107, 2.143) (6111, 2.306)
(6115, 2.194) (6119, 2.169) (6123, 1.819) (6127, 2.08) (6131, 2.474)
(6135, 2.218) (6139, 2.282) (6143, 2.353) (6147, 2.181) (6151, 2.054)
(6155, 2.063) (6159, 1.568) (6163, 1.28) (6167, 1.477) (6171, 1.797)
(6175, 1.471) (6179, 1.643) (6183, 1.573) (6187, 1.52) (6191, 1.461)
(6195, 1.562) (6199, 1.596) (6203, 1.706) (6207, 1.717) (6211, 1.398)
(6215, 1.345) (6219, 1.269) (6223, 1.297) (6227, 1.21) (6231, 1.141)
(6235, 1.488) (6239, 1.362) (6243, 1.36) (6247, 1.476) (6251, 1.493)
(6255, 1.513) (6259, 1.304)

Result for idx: 1.9 angstrom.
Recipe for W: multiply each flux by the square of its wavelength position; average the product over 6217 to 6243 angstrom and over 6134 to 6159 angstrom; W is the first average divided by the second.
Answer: 0.62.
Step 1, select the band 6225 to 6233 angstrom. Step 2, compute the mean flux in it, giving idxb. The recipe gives 1.18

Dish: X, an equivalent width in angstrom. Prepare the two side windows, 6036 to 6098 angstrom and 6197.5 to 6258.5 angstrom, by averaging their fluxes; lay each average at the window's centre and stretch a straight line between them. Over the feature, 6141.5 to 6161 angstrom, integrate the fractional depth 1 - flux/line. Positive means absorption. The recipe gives -2.9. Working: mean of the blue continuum 2.15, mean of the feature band 2.04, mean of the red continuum 1.42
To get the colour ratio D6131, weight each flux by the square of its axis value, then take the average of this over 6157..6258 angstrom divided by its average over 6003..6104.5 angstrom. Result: 0.7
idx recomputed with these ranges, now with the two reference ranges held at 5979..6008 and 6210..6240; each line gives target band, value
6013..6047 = -3.9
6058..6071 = -3.8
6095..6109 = -4.6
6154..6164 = -1.1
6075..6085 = -3.0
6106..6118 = -4.9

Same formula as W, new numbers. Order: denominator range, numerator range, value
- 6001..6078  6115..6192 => 0.96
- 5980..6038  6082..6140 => 1.18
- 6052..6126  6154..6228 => 0.73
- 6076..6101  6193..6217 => 0.73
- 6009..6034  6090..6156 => 1.16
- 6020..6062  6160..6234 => 0.75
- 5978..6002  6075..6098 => 1.21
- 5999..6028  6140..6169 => 1.05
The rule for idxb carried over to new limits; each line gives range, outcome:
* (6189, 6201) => 1.54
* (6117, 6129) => 2.02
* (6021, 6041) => 1.99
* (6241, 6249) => 1.42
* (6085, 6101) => 2.23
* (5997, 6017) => 1.8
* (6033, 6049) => 2.04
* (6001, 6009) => 1.77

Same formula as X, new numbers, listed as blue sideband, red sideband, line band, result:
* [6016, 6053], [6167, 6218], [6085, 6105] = -3.4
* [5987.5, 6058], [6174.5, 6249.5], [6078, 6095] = -3.7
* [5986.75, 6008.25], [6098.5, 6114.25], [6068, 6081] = -0.6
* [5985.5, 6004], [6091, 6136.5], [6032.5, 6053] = -0.4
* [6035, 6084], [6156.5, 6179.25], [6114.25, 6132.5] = -3.6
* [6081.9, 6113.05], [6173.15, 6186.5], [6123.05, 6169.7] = -4.4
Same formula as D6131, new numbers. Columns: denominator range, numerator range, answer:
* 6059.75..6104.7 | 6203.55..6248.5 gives 0.67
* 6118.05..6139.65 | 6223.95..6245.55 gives 0.63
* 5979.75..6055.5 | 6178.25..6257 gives 0.80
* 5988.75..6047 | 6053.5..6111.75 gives 1.14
